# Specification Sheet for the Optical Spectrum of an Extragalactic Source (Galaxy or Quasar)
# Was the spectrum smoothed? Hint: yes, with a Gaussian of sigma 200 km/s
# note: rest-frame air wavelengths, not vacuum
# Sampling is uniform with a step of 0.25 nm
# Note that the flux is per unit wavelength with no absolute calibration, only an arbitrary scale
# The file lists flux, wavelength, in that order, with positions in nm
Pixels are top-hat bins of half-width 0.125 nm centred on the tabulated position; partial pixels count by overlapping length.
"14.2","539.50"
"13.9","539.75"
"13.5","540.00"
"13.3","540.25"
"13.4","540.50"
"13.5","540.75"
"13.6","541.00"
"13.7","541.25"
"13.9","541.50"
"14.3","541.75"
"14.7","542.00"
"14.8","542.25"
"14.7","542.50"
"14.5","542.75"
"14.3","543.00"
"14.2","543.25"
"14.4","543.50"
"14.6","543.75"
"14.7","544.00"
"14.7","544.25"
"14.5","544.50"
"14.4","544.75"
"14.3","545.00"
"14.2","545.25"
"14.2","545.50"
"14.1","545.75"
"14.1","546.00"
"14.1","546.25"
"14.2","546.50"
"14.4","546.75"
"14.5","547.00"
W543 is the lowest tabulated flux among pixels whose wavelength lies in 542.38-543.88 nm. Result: 14.2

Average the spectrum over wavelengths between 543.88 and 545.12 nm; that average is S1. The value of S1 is 14.5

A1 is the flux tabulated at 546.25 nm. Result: 14.1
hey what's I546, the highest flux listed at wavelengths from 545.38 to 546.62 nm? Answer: 14.2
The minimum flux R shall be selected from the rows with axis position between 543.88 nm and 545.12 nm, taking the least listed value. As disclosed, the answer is 14.3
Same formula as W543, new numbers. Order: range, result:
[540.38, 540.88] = 13.4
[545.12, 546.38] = 14.1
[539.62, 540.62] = 13.3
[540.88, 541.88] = 13.6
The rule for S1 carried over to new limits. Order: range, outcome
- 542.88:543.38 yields 14.3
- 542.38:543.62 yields 14.4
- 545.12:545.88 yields 14.2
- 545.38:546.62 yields 14.1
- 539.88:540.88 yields 13.4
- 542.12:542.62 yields 14.8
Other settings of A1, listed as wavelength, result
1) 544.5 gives 14.5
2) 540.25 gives 13.3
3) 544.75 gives 14.4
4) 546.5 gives 14.2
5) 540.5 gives 13.4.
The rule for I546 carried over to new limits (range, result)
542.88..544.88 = 14.7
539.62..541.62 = 13.9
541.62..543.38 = 14.8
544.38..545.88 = 14.5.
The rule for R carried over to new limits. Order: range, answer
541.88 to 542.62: 14.7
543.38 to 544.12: 14.4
